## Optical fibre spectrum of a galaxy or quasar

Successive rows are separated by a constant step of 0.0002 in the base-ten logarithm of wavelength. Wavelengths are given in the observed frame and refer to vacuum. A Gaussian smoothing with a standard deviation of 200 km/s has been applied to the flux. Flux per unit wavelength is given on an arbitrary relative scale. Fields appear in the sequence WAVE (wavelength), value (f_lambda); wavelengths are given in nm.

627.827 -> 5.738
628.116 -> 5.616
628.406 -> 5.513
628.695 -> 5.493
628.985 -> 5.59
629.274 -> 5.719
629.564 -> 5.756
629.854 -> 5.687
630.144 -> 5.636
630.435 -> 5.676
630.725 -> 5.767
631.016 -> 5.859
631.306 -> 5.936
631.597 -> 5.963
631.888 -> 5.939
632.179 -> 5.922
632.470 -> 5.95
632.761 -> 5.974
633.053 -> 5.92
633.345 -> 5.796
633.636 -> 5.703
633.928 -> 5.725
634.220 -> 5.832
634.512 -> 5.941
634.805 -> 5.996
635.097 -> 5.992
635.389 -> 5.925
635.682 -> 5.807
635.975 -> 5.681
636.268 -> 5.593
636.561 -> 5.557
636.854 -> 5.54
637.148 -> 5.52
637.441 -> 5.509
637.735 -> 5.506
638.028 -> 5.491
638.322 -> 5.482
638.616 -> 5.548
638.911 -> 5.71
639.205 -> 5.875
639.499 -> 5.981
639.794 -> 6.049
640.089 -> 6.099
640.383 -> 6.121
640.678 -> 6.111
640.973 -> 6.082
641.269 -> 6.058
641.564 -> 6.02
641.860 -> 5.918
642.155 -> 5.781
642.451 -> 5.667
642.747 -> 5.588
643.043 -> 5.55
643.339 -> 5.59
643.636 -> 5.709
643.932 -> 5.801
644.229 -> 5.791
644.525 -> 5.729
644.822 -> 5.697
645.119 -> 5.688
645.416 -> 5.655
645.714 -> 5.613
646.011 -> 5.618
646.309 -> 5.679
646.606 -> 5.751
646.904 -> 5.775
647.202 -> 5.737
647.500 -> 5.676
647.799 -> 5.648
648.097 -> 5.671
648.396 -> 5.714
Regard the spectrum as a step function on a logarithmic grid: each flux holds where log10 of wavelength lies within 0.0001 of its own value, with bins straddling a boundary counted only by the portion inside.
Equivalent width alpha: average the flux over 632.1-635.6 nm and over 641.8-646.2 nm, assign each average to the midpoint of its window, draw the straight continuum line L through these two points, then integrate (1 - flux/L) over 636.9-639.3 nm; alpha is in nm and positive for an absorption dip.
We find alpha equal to 0.096 nm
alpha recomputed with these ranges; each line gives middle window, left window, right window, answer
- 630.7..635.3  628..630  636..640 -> -0.21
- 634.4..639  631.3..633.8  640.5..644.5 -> 0.15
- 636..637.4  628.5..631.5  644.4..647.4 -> 0.04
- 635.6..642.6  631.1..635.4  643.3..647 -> 0.03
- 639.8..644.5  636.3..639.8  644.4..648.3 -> -0.17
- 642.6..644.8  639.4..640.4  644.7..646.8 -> 0.05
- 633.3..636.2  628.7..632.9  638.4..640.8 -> 0.01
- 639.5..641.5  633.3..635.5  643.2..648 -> -0.10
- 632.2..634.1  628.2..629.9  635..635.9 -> -0.02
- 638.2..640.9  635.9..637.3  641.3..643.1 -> -0.10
